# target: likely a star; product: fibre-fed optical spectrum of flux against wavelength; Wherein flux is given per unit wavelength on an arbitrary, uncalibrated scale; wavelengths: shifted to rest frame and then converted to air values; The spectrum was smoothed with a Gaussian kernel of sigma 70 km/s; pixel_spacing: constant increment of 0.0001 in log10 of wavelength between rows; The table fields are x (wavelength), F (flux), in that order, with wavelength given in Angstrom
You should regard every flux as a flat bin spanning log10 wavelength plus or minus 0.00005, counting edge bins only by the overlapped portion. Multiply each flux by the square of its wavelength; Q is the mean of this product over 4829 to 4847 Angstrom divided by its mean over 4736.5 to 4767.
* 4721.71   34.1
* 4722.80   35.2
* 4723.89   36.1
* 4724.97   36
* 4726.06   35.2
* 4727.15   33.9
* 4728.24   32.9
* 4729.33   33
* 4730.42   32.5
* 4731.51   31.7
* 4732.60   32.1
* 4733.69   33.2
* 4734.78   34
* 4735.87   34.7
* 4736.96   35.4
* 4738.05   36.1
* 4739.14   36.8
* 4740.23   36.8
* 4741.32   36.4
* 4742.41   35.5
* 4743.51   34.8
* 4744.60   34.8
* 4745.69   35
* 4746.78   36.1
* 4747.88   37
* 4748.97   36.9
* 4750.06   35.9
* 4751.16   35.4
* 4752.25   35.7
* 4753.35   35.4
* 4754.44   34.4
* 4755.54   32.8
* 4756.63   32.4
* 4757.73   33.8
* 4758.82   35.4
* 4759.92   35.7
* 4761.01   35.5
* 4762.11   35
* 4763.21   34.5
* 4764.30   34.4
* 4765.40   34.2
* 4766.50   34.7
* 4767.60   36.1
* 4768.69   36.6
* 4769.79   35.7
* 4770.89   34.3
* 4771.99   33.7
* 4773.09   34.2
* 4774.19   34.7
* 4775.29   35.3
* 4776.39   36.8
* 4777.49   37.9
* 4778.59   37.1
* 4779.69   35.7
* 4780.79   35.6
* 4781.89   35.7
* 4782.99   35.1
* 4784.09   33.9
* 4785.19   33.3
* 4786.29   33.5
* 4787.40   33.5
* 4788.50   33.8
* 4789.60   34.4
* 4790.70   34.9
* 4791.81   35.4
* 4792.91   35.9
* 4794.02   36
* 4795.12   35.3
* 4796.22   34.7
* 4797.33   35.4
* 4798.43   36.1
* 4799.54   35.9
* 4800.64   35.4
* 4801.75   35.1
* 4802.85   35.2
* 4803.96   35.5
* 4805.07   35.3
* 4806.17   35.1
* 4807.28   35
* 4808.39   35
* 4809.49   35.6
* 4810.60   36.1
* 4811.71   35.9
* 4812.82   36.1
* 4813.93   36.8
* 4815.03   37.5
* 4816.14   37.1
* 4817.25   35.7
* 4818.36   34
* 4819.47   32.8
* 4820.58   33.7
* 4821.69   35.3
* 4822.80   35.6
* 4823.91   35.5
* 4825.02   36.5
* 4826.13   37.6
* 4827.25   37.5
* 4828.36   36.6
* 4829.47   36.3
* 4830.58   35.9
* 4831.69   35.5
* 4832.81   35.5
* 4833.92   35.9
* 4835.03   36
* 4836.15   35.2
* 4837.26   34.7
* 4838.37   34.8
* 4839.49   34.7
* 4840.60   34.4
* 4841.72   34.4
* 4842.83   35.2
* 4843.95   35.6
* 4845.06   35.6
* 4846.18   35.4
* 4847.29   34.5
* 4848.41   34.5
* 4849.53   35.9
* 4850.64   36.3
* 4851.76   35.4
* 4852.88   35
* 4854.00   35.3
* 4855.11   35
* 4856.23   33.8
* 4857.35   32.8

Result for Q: 1.04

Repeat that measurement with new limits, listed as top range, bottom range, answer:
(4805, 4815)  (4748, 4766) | 1.05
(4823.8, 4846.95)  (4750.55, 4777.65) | 1.05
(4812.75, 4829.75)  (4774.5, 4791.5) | 1.04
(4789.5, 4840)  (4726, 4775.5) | 1.05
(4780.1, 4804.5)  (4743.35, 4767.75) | 1.01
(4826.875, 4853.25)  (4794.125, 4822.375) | 1.01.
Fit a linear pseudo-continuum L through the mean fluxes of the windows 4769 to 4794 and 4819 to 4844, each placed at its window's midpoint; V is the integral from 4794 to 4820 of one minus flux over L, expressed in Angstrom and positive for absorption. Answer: -0.2 Angstrom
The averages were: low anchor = 35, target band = 35.5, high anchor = 35.4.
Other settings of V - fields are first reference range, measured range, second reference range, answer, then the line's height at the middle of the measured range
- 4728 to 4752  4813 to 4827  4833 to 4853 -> -0.2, 35.1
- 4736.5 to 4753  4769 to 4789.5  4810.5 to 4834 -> 0.5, 35.9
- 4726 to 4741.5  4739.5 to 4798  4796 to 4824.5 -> -0.6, 34.8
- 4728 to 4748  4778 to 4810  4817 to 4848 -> 0.0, 35.1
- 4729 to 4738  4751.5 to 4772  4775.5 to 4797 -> -0.2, 34.4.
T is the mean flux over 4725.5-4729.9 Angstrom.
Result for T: 33.7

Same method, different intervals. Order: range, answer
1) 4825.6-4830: 37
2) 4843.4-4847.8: 35.3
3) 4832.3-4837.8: 35.5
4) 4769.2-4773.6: 34.5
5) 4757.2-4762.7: 35.1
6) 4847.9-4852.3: 35.5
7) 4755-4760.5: 34.1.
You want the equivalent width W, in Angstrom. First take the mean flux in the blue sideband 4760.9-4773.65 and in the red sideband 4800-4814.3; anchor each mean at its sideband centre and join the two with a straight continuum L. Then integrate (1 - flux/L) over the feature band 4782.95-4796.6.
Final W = 0.3 Angstrom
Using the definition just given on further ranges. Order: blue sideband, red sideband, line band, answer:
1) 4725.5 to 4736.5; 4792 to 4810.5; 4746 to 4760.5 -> -0.50 Angstrom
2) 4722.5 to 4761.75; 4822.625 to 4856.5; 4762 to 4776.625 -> 0.02 Angstrom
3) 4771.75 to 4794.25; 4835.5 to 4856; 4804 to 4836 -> -0.62 Angstrom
